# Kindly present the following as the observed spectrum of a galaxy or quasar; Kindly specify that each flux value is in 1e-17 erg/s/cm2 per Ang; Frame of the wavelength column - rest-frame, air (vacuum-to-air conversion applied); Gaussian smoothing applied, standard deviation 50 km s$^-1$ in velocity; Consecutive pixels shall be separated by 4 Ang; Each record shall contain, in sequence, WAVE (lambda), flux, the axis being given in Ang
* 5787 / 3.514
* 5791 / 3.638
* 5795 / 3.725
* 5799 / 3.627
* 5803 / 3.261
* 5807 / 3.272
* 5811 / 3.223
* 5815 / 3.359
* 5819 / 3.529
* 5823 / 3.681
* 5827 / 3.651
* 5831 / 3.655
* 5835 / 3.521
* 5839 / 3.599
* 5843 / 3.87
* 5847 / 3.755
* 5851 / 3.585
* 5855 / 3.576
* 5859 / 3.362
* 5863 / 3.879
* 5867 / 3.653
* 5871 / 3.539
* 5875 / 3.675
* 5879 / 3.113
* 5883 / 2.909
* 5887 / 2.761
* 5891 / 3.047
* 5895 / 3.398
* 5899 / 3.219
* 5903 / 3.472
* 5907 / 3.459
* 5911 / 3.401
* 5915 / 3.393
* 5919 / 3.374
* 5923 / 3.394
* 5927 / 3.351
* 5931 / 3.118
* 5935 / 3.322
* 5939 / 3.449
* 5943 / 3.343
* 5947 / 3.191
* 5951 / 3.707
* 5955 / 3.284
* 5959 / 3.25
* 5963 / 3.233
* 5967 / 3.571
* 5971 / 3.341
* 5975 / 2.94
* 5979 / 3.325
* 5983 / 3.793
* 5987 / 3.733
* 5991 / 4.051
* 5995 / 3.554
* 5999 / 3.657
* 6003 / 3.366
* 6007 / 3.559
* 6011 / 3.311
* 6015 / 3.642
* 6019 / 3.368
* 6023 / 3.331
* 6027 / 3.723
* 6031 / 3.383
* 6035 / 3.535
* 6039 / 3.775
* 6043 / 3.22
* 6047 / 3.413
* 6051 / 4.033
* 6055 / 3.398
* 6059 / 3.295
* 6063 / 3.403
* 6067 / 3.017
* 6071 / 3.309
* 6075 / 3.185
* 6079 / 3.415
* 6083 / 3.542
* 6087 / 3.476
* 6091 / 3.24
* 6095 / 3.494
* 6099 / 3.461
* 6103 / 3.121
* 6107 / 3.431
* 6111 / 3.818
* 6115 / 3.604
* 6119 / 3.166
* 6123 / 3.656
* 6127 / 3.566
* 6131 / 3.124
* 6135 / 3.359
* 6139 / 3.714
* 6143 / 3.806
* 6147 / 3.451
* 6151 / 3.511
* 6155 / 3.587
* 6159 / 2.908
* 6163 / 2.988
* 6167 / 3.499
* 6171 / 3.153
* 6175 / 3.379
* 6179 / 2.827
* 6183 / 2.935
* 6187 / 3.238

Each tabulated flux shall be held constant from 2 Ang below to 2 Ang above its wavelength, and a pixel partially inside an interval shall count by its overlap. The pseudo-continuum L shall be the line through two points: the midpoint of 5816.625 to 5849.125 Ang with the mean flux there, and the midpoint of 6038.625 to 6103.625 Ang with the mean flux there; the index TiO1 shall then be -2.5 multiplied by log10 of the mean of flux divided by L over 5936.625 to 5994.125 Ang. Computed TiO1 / 0.02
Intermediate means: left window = 3.65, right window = 3.4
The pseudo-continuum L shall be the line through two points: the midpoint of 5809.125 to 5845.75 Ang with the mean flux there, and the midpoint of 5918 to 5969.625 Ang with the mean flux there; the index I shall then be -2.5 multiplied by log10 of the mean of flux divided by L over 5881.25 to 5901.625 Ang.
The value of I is 0.123 mag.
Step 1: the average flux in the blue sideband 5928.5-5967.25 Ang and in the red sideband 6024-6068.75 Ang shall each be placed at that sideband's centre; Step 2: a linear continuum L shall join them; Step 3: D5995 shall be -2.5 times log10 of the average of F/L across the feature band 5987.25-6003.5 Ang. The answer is -0.09 mag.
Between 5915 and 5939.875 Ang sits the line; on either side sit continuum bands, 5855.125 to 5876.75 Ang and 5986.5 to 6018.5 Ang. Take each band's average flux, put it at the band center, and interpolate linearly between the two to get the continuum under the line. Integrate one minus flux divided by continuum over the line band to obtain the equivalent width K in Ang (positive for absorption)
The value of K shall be 1.87 Ang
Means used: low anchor 3.62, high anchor 3.59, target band 3.33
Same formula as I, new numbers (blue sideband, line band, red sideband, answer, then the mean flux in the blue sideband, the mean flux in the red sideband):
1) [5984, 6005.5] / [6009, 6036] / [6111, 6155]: 0.05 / 3.68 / 3.51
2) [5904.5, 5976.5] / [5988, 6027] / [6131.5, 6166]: -0.06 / 3.34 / 3.41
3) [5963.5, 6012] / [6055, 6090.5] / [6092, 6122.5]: 0.04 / 3.51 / 3.45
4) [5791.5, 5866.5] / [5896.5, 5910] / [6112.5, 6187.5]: 0.04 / 3.57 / 3.35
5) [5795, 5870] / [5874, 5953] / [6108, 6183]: 0.07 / 3.56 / 3.38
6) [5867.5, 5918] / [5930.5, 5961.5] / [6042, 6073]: -0.01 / 3.3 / 3.39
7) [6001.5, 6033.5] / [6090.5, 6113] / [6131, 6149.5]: 0.02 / 3.46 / 3.53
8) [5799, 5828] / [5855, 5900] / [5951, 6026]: 0.03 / 3.43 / 3.47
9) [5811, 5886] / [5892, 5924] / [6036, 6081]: 0.04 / 3.53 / 3.41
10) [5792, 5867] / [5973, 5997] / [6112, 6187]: -0.03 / 3.57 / 3.35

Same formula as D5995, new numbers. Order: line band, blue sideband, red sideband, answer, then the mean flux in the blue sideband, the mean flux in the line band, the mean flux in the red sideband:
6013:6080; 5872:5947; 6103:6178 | -0.024 mag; 3.29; 3.44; 3.41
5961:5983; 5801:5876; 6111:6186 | 0.046 mag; 3.56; 3.33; 3.36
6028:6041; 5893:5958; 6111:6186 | -0.067 mag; 3.37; 3.58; 3.36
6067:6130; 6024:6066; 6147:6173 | -0.004 mag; 3.5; 3.41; 3.29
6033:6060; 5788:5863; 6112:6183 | -0.034 mag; 3.56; 3.53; 3.36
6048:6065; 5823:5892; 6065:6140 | -0.033 mag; 3.49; 3.53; 3.4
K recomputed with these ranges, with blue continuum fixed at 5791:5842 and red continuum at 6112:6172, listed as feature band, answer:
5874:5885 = 1.0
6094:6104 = 0.2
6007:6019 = 0.0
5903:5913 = 0.2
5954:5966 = 0.7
